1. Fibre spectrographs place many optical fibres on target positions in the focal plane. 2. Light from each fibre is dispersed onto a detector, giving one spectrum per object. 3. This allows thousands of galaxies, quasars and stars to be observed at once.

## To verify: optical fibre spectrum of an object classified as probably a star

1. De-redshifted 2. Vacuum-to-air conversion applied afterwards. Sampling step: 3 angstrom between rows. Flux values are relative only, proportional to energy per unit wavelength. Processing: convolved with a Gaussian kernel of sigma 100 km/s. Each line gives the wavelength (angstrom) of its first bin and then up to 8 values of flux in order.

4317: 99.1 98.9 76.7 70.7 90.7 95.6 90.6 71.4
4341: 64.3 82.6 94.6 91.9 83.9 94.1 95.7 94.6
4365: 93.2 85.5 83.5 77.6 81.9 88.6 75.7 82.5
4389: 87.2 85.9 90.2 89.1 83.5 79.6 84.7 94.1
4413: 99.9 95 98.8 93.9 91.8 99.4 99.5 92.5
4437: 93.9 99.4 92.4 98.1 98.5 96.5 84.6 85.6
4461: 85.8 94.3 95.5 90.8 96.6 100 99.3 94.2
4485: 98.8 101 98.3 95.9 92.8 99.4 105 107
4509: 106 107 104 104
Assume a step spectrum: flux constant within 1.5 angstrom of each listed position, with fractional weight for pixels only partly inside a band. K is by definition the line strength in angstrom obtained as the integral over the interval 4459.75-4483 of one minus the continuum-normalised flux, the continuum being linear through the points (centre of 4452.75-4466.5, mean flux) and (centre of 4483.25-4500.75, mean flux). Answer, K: -0.70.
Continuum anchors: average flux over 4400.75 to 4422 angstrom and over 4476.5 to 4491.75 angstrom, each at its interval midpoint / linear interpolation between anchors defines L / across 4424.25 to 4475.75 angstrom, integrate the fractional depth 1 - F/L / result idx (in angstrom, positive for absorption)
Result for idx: 0.6 angstrom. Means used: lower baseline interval 91.4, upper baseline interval 98.4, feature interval 94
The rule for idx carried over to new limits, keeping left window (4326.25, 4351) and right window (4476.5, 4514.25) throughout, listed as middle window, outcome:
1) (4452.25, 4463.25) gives 1.07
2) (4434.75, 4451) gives -0.21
